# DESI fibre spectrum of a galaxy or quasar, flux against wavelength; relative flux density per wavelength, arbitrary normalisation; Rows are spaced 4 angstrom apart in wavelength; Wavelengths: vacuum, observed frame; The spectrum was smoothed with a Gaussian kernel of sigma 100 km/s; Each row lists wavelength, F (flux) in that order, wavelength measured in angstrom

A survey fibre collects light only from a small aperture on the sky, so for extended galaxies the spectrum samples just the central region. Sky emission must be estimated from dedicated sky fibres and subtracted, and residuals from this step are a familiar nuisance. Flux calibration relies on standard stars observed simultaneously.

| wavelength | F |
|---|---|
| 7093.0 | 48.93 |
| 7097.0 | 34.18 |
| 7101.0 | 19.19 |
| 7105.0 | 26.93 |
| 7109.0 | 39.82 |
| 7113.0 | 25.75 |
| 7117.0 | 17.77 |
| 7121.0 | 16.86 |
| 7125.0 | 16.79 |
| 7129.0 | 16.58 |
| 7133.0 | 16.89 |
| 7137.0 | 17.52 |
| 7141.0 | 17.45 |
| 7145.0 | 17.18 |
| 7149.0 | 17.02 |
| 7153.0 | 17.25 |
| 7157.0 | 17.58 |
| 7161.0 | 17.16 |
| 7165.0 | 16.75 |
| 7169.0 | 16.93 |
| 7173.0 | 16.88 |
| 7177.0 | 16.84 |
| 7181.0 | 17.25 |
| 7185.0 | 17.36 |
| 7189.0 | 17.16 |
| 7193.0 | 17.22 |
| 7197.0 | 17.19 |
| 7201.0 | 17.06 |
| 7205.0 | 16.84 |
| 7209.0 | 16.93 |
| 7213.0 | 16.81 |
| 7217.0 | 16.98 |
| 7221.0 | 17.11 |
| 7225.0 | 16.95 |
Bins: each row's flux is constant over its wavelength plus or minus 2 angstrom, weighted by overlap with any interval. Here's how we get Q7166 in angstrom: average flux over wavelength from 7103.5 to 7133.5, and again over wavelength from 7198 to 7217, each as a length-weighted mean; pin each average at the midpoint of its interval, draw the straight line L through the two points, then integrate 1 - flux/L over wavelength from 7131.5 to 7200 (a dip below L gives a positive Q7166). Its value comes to 7.94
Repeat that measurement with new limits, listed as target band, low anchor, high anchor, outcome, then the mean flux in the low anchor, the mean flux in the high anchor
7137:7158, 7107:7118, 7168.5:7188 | 4.82 angstrom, 28.7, 17.1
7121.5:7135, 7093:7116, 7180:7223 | 5.16 angstrom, 30.4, 17.1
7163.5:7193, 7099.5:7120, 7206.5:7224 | 4.31 angstrom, 25.6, 17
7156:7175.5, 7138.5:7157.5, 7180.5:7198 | 0.26 angstrom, 17.3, 17.2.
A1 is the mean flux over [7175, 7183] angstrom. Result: 17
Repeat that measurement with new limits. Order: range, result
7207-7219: 16.9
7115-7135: 17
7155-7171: 17.1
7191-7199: 17.2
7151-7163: 17.3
